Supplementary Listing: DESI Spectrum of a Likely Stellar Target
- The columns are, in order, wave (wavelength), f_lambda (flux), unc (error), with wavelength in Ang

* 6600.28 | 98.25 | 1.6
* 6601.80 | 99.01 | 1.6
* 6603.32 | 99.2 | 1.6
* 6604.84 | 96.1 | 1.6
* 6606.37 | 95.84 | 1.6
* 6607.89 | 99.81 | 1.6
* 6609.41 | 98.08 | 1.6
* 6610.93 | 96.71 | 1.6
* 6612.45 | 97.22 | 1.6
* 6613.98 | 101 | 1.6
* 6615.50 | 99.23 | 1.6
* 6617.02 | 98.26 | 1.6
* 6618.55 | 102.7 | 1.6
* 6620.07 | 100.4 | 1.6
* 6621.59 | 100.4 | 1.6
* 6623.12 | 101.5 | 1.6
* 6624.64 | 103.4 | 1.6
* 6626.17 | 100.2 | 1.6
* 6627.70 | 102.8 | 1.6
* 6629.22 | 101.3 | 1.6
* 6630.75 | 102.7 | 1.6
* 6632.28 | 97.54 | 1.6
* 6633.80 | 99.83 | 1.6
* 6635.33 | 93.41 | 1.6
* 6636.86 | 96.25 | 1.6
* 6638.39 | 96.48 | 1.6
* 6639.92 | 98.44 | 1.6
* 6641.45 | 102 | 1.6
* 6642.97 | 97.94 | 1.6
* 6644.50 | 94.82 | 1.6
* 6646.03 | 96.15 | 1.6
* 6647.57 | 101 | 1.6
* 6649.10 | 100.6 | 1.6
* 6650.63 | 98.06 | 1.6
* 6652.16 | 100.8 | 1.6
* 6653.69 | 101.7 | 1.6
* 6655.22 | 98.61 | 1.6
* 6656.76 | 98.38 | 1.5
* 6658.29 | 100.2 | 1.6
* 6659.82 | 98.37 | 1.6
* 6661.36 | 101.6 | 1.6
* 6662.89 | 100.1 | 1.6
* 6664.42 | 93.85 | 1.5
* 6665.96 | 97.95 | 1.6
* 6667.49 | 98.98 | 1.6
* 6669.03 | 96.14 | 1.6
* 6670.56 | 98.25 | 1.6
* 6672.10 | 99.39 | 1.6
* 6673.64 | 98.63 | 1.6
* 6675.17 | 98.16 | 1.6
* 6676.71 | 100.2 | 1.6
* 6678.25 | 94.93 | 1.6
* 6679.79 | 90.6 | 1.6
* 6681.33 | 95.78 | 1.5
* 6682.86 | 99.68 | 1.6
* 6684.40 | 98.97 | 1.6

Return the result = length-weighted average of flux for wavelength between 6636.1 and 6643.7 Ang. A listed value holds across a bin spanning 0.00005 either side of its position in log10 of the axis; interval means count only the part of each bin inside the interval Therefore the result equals 98.3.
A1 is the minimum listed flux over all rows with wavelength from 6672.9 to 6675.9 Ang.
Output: 98.16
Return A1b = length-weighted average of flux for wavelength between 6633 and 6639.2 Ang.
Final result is 96.5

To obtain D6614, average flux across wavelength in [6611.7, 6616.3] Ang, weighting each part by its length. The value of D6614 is 99.1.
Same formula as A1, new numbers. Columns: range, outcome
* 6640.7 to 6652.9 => 94.82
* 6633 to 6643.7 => 93.41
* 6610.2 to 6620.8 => 96.71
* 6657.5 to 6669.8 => 93.85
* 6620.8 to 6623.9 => 100.4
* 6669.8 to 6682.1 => 90.6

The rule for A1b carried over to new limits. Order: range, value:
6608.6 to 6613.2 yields 97.5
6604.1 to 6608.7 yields 97.1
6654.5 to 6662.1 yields 99.3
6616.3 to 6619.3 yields 100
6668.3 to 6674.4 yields 98.1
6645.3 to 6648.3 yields 98.3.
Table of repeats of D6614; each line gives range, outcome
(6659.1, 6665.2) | 98.4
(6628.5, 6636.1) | 98.9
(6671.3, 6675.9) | 98.7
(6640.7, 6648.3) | 98.4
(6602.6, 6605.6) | 97.7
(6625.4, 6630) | 101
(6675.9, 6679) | 97.4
